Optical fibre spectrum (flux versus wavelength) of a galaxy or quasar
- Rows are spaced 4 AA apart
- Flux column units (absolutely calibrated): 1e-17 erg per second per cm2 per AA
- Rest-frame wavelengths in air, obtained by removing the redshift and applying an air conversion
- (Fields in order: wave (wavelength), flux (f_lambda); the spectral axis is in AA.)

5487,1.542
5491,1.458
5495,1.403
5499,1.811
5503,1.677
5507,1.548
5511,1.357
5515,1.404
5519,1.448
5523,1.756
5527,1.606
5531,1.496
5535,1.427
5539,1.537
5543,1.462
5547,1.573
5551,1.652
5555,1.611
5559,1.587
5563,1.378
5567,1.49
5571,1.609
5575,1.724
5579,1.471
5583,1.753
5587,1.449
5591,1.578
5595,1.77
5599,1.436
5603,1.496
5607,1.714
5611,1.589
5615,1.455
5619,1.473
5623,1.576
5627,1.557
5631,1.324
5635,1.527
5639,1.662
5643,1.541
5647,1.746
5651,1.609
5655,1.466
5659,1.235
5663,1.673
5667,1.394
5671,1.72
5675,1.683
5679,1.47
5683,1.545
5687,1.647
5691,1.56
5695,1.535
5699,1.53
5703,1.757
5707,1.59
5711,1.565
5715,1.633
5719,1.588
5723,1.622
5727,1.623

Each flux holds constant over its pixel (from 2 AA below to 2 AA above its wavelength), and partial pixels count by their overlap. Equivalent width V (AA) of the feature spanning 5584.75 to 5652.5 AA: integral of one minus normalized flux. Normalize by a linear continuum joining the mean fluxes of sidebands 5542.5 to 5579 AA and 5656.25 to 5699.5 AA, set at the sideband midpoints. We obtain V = -0.2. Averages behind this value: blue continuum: 1.56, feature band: 1.56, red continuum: 1.54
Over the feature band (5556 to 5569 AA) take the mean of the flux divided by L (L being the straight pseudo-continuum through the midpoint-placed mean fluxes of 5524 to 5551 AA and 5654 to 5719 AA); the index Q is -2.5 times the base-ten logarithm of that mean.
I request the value 0.03 mag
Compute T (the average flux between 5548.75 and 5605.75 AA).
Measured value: 1.57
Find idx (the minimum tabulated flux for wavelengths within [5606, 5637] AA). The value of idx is 1.324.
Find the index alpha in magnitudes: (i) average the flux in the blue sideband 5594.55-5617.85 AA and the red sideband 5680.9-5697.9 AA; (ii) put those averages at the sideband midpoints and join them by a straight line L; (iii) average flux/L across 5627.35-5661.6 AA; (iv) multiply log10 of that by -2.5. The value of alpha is 0.03 mag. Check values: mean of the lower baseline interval 1.56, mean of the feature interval 1.52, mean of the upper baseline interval 1.57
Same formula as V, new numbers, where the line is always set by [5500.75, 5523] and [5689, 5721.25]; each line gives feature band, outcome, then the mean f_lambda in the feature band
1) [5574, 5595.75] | -0.9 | 1.61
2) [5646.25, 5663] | 0.6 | 1.52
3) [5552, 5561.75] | -0.3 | 1.59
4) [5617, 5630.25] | 0.4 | 1.52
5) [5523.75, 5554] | -0.4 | 1.55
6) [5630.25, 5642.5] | 0.3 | 1.53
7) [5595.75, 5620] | 0.2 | 1.54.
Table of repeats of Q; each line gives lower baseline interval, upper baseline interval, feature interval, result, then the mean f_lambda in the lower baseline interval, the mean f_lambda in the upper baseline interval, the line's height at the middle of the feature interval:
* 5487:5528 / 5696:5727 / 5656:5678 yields 0.04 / 1.55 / 1.61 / 1.6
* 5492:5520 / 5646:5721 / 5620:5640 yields 0.03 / 1.52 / 1.57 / 1.56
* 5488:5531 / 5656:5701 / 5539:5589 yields -0.01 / 1.54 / 1.54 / 1.54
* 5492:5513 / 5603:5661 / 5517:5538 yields 0.00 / 1.55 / 1.53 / 1.55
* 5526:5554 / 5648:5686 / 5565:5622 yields -0.02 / 1.54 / 1.54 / 1.54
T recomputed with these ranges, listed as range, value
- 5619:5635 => 1.49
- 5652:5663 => 1.43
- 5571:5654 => 1.57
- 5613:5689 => 1.54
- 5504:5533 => 1.52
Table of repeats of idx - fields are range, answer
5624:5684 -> 1.235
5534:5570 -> 1.378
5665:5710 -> 1.394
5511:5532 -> 1.357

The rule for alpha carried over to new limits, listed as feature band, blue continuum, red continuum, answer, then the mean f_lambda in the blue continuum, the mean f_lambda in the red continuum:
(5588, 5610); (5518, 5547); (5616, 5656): -0.032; 1.54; 1.55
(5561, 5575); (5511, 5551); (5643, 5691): 0.005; 1.52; 1.56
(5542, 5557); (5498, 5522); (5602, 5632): -0.032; 1.54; 1.53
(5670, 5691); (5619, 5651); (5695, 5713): -0.010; 1.56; 1.6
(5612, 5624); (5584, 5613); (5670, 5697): 0.057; 1.58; 1.59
